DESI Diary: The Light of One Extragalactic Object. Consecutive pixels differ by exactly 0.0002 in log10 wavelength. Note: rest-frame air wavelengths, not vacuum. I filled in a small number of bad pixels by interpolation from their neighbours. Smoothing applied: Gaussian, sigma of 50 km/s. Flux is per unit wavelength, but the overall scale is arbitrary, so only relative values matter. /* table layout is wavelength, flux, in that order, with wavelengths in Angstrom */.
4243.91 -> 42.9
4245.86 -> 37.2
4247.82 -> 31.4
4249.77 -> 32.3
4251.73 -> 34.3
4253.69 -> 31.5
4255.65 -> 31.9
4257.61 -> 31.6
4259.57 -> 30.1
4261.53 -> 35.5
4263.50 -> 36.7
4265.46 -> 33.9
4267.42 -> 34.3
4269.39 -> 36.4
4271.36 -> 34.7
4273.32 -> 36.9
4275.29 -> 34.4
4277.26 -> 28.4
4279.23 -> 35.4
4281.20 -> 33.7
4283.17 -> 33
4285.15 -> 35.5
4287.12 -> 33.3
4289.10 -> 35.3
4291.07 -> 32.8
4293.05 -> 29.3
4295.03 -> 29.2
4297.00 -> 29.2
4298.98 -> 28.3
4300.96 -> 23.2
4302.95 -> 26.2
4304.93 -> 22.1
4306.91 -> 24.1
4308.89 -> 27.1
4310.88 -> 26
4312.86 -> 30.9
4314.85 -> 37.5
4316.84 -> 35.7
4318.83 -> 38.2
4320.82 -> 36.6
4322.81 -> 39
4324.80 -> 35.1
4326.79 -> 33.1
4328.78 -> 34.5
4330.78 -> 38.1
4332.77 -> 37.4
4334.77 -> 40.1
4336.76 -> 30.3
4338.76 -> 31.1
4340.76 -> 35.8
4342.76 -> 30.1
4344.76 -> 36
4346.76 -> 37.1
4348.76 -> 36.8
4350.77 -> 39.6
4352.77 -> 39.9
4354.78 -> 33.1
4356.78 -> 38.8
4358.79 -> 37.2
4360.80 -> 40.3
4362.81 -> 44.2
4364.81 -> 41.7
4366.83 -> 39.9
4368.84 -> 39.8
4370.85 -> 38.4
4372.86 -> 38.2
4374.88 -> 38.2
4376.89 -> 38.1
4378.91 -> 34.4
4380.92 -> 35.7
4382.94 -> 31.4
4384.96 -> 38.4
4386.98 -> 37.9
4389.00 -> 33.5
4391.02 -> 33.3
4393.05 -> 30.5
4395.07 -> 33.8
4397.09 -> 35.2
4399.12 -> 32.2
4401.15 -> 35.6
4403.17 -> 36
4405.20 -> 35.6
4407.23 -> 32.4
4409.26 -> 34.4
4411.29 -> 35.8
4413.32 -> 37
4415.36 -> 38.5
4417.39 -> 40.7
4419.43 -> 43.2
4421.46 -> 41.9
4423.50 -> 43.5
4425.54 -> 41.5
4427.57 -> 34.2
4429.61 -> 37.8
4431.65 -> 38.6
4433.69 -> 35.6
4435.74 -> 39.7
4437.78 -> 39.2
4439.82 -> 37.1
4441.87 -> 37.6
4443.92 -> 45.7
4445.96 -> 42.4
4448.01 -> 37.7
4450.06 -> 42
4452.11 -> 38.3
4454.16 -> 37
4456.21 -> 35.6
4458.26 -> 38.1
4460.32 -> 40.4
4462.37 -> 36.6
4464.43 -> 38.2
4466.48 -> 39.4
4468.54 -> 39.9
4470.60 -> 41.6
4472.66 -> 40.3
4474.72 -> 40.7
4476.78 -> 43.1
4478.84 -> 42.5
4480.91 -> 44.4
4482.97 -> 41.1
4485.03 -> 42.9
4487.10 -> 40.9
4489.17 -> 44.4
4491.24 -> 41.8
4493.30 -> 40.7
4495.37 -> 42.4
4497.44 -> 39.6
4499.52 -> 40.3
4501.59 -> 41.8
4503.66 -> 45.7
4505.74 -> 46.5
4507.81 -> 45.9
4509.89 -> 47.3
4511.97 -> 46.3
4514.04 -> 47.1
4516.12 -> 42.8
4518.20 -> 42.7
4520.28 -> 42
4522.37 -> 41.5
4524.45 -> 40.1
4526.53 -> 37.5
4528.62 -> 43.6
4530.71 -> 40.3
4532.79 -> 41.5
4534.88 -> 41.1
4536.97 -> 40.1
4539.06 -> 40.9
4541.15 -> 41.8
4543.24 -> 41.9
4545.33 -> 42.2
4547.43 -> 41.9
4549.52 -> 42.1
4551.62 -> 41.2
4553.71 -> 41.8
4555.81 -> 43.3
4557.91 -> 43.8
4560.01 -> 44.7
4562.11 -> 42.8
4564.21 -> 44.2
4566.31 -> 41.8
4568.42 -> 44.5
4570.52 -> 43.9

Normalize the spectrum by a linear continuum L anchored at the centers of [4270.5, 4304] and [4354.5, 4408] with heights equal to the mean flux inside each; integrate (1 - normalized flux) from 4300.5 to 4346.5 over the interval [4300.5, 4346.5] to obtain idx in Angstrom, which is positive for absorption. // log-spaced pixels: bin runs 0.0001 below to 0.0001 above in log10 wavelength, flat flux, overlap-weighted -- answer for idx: 1.2 Angstrom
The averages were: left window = 31.7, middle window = 32.7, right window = 36.5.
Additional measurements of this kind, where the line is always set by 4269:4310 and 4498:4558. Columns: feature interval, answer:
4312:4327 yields -1.71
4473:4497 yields -1.03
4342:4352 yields -0.75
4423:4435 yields -0.22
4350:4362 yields -1.47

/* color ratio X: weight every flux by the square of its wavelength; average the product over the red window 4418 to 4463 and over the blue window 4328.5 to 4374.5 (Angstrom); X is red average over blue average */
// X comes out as 1.09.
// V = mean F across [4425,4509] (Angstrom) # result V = 40.5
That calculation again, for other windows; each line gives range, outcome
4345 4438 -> 37.3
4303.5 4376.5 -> 35.6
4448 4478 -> 39.3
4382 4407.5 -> 34.4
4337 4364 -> 36.8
